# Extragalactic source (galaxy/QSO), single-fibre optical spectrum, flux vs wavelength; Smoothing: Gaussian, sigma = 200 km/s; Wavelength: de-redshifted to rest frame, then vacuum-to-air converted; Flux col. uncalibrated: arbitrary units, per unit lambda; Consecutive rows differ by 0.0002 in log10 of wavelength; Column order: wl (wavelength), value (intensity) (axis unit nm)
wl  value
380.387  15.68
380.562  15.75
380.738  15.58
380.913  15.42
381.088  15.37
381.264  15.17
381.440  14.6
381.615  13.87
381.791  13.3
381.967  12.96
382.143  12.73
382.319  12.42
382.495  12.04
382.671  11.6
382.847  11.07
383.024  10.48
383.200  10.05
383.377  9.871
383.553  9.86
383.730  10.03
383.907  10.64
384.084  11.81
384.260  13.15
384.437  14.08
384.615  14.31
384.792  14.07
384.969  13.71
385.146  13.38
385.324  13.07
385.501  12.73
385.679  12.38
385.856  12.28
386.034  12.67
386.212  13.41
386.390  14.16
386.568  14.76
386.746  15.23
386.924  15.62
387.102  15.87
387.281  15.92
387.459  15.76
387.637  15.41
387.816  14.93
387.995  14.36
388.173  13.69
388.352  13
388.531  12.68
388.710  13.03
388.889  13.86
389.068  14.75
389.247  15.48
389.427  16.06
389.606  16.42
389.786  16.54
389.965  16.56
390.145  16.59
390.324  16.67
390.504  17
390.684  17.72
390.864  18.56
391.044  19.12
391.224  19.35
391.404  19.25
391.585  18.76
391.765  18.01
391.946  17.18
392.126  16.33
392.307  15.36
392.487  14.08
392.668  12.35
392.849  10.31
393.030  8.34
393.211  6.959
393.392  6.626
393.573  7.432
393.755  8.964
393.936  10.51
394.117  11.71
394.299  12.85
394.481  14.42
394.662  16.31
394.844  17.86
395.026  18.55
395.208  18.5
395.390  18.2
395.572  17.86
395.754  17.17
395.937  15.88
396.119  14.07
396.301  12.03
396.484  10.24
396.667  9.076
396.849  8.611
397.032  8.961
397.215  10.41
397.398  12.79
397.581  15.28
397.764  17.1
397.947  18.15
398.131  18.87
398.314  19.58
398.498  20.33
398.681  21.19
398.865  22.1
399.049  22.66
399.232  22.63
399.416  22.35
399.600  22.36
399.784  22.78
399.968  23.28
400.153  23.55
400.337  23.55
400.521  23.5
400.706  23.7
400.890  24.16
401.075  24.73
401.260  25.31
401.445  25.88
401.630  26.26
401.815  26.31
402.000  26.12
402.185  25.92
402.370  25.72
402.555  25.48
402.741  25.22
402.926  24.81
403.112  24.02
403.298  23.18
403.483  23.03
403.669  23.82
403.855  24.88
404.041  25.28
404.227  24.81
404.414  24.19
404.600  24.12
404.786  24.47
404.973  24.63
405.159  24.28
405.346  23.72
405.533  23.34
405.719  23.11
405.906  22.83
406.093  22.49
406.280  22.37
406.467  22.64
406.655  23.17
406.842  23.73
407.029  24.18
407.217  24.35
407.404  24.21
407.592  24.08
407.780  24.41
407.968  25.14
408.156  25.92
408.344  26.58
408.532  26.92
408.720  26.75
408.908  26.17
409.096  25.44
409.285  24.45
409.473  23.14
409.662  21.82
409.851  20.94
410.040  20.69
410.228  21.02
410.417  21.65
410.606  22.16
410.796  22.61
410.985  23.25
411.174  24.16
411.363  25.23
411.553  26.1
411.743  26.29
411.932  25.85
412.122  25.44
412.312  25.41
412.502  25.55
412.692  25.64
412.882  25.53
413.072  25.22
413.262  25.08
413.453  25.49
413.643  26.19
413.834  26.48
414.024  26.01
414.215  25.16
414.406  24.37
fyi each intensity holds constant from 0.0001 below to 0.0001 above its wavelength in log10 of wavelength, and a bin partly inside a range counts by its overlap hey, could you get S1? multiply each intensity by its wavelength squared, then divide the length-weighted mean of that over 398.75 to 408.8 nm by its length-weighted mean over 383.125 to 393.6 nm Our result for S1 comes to 1.9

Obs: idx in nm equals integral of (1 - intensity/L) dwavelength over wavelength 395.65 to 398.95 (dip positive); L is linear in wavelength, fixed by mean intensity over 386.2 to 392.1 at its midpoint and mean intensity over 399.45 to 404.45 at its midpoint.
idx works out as 0.98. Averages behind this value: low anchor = 16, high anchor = 24.5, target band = 15.1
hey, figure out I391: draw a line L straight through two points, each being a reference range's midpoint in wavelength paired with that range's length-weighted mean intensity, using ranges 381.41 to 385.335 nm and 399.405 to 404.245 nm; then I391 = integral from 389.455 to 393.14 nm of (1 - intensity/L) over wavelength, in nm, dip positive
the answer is 0.26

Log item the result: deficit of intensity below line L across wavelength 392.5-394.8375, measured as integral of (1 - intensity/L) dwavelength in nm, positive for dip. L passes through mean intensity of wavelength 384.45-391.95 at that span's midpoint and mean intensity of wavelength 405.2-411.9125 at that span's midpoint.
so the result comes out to 0.89 nm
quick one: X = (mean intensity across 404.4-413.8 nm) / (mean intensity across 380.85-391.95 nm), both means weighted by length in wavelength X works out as 1.69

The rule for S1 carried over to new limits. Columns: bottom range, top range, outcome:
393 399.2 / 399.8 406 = 1.73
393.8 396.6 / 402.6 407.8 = 1.68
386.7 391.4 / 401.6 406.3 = 1.66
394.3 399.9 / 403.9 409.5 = 1.52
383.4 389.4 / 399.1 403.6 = 1.92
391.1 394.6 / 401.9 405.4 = 1.98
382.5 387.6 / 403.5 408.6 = 2.07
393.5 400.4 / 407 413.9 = 1.59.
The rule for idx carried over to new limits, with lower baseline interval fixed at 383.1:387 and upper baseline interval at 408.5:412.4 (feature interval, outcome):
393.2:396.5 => 0.66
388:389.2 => 0.06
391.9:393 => 0.15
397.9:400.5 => -0.37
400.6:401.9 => -0.34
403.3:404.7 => -0.20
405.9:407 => -0.03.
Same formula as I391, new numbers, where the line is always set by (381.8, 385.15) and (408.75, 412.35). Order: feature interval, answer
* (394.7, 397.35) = 0.50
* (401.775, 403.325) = -0.38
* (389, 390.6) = -0.16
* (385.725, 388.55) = -0.16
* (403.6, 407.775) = -0.42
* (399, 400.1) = -0.21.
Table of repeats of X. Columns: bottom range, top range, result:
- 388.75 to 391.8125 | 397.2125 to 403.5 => 1.32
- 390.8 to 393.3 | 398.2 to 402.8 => 1.56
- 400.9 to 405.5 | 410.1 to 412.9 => 0.98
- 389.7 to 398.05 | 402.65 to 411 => 1.65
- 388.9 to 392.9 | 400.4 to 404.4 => 1.51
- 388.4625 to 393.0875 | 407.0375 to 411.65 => 1.52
